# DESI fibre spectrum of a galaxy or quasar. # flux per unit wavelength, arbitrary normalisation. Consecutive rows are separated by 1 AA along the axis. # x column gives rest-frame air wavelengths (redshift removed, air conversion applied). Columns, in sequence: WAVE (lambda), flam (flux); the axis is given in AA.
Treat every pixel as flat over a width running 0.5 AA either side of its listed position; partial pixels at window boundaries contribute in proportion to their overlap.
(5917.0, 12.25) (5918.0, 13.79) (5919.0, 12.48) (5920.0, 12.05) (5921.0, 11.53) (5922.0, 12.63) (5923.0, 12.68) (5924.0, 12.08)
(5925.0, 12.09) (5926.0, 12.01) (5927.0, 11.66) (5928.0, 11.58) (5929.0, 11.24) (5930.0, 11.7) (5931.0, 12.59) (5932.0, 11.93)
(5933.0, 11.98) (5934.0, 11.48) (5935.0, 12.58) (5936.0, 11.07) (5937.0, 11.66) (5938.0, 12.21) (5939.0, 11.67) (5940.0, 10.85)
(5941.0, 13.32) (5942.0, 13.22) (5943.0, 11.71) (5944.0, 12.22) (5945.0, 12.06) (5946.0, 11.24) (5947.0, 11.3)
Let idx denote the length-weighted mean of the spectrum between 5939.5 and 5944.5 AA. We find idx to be 12.3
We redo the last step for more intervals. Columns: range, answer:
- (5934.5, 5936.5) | 11.8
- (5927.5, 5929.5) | 11.4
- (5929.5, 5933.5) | 12.1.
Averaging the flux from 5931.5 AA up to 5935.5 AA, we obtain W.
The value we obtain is 12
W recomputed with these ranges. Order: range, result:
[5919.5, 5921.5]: 11.8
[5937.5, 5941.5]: 12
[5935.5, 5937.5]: 11.4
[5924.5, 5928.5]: 11.8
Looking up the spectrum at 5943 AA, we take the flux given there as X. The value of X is 11.71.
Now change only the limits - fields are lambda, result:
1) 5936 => 11.07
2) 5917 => 12.25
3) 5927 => 11.66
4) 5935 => 12.58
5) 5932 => 11.93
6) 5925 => 12.09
